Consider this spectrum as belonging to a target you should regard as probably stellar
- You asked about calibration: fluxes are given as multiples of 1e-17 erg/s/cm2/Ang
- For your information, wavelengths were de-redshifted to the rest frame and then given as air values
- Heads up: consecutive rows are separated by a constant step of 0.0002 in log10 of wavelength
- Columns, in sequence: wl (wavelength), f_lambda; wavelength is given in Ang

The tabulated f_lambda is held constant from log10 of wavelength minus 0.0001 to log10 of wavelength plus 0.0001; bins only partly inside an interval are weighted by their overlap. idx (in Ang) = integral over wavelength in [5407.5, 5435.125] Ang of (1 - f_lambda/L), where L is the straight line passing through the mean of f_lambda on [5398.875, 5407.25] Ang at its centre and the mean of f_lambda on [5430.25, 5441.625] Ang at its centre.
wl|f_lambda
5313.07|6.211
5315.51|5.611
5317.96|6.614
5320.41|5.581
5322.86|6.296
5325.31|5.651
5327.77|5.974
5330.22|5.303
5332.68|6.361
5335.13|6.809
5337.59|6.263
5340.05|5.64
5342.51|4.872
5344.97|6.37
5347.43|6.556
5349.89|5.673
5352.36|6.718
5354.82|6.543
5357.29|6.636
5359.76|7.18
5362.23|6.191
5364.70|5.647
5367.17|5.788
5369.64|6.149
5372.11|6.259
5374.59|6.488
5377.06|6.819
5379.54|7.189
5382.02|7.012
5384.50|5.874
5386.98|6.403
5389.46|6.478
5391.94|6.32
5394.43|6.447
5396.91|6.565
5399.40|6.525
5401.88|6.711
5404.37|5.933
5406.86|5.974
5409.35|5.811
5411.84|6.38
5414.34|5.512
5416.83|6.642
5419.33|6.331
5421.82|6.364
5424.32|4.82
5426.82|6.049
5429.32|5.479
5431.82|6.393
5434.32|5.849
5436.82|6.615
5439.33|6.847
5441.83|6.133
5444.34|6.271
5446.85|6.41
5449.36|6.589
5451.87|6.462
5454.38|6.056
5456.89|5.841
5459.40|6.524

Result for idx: 1.6 Ang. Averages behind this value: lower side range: 6.3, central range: 5.97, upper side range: 6.38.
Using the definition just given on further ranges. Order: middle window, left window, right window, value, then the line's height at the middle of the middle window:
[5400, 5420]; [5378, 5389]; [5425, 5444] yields 0.7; 6.38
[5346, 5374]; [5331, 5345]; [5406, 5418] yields -1.3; 6.02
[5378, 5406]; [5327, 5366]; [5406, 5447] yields -1.6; 6.13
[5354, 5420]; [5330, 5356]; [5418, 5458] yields -2.3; 6.14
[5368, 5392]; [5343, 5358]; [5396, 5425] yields -1.0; 6.24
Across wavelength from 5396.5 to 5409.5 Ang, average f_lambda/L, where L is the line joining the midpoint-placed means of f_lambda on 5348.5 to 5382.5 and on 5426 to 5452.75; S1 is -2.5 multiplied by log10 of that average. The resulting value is 0.02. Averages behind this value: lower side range 6.44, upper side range 6.28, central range 6.27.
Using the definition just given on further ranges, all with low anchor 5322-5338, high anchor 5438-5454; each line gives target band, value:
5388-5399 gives -0.03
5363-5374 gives 0.03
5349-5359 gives -0.05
